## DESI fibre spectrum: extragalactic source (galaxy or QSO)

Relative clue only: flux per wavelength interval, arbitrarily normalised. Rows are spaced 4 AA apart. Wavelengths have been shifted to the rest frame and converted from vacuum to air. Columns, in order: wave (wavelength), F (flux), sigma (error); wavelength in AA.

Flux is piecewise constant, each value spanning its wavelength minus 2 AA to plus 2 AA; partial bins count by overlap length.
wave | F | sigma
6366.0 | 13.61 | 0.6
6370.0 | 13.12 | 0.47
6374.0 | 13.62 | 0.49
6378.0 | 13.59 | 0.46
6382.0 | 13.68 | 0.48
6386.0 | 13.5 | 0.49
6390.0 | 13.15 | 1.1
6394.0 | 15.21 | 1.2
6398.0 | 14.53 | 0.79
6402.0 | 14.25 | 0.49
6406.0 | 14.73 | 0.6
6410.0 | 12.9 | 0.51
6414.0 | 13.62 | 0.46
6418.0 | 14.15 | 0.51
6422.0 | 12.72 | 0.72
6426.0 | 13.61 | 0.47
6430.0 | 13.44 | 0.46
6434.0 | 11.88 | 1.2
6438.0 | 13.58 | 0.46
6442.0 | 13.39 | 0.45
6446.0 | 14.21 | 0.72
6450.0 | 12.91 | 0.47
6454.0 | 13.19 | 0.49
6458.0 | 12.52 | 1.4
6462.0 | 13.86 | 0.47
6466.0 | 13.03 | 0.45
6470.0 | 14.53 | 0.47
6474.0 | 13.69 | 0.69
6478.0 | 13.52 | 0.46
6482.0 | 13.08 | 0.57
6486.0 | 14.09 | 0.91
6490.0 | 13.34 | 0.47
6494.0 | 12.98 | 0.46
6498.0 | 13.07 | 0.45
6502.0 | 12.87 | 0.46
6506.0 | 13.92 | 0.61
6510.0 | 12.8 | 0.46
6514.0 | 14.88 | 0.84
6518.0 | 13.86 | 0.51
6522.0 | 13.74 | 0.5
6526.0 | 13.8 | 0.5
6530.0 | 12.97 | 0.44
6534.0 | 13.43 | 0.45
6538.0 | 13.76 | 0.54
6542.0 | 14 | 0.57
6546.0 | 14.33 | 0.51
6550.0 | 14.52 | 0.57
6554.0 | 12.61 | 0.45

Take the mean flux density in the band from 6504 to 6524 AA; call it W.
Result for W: 13.8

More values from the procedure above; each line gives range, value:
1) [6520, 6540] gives 13.5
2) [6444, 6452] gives 13.6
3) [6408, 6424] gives 13.3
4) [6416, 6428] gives 13.5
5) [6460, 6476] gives 13.8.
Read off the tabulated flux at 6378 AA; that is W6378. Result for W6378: 13.59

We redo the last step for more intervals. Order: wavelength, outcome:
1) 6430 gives 13.44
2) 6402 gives 14.25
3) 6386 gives 13.5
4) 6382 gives 13.68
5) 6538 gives 13.76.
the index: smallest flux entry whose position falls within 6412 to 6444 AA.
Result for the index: 11.88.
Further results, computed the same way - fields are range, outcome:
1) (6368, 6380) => 13.12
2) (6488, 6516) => 12.8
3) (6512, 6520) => 13.86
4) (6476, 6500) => 12.98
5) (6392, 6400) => 14.53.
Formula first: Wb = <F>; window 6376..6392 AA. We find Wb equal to 13.5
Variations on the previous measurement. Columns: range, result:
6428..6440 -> 13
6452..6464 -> 13.2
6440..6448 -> 13.8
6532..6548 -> 13.9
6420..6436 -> 12.9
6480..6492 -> 13.5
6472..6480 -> 13.6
